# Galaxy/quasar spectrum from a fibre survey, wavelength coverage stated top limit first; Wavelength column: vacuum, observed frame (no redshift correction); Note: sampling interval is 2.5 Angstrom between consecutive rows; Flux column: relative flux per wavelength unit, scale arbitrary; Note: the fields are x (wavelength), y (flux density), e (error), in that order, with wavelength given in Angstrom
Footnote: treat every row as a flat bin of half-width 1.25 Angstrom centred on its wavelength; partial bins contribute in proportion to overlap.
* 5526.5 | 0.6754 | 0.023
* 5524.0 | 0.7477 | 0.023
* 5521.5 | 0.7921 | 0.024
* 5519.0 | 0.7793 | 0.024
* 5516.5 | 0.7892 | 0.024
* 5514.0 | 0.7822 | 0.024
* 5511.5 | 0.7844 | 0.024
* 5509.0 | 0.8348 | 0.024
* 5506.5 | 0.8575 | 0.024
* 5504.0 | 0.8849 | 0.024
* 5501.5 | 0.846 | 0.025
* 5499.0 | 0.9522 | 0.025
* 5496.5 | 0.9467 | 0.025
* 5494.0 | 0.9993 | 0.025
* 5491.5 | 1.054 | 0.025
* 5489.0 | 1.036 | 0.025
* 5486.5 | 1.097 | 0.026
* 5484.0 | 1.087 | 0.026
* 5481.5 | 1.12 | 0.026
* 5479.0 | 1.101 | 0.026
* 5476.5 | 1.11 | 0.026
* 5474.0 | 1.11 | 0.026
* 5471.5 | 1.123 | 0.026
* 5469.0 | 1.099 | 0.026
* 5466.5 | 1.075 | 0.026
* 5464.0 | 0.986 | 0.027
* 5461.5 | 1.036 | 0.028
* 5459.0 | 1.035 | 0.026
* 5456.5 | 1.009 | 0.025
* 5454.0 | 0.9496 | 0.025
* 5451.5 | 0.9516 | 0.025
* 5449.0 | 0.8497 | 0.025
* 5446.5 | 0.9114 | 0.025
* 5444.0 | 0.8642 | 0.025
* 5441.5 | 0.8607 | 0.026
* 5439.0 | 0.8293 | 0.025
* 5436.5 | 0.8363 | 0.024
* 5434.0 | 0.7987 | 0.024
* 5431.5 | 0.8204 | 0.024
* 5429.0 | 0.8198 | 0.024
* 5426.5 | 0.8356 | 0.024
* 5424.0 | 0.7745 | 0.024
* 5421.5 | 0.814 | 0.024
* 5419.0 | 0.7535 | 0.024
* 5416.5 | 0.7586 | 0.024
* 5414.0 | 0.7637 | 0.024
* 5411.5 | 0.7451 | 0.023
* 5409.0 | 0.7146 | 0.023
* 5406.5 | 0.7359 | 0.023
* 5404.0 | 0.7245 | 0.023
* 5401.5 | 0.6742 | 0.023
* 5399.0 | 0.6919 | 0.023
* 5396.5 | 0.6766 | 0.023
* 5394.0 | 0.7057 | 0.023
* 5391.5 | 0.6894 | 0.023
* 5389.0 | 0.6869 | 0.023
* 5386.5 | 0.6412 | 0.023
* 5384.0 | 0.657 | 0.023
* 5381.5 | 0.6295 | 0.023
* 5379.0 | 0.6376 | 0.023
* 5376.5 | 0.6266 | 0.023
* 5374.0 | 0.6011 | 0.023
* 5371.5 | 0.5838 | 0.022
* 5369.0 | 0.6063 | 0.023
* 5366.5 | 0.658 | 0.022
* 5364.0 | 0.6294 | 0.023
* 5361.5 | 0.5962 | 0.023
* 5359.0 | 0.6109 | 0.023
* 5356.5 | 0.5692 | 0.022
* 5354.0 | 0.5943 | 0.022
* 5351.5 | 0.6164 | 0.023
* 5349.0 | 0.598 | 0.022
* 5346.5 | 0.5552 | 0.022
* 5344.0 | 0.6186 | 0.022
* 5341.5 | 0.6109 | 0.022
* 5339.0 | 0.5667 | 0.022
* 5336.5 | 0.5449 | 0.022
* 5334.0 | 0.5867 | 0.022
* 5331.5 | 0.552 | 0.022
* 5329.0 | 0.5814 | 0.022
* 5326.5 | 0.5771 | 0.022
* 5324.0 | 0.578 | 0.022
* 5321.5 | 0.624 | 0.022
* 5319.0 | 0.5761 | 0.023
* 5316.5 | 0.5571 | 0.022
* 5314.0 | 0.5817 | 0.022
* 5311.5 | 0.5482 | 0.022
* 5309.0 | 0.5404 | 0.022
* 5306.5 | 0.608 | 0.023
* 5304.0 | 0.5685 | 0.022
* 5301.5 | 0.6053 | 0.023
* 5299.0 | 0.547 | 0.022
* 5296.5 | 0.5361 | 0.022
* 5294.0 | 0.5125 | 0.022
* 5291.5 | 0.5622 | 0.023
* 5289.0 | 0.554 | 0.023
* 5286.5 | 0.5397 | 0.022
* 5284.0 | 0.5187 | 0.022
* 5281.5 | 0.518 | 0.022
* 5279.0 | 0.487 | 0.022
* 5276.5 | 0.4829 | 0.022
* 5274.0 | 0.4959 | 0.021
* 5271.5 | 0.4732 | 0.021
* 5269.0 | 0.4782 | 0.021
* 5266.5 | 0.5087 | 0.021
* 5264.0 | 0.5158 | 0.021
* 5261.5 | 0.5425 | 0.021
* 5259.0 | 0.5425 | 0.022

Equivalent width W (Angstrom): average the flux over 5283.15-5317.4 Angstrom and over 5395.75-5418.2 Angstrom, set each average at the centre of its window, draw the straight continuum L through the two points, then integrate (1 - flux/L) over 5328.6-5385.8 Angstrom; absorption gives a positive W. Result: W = 3.8 Angstrom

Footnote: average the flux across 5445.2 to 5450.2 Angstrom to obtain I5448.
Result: 0.881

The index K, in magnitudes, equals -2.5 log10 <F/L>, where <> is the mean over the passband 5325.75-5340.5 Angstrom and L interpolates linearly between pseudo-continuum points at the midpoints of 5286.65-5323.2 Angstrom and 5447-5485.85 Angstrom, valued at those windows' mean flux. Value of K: 0.142 mag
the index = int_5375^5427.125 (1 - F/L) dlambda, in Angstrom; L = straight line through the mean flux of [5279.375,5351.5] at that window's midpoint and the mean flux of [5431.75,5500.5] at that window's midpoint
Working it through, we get 6.4 Angstrom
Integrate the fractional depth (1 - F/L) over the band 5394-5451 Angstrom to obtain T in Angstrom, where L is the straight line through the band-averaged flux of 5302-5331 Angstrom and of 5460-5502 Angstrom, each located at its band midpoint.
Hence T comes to 6.31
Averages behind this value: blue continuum 0.577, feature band 0.785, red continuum 1.05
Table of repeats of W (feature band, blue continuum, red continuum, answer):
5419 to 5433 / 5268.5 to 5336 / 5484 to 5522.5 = -0.75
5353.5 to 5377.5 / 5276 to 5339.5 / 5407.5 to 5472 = 3.12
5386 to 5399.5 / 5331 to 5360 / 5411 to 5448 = 0.58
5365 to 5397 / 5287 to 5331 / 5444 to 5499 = 5.23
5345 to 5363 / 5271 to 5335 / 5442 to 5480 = 2.75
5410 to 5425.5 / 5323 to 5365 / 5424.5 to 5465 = 0.86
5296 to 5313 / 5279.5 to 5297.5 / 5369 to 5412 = -0.39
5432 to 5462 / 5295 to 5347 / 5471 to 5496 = 1.90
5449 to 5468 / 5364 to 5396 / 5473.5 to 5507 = -1.84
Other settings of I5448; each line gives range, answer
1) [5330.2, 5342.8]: 0.572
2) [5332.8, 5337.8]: 0.566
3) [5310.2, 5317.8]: 0.562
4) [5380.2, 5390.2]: 0.653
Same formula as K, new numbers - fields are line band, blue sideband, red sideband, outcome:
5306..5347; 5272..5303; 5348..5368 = -0.007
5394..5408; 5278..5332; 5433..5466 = 0.142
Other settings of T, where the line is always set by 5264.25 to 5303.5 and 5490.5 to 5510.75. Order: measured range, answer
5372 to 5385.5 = 1.3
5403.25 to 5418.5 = 0.2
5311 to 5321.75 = 0.1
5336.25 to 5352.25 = 1.1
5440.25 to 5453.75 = -1.2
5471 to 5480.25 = -2.5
